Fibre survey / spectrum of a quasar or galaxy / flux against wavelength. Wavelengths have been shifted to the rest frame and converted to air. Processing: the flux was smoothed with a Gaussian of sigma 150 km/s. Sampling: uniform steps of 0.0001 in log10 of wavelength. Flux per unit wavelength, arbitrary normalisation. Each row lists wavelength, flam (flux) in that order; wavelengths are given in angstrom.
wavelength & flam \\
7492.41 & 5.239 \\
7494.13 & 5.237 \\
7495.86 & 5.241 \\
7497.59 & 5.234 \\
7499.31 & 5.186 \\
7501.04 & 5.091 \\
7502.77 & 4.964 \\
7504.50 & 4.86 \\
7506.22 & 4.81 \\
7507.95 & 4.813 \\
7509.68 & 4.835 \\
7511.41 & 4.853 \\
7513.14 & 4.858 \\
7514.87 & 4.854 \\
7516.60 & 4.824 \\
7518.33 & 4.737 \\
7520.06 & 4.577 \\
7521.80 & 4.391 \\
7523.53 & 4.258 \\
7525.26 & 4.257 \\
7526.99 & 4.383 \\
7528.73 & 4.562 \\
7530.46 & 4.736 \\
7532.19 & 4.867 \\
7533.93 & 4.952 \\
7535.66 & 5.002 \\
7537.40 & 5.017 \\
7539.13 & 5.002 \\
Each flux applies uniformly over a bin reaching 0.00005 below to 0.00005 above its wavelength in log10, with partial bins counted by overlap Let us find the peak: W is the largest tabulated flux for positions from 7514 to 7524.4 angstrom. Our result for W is 4.854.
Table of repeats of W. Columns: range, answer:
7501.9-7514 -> 4.964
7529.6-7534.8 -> 4.952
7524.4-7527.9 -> 4.383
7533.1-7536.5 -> 5.002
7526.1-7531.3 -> 4.736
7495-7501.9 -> 5.241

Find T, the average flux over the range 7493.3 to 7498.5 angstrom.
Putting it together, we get 5.24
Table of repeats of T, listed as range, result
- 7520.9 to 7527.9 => 4.32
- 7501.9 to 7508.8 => 4.86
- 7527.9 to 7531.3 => 4.65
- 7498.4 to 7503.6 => 5.08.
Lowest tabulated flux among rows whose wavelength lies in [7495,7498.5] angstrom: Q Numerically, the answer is 5.234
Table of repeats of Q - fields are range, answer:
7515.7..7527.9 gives 4.257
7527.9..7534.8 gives 4.562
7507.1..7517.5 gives 4.813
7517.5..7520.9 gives 4.577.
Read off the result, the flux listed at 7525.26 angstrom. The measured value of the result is 4.257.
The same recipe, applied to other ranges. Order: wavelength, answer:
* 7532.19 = 4.867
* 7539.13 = 5.002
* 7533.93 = 4.952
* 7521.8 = 4.391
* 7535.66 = 5.002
